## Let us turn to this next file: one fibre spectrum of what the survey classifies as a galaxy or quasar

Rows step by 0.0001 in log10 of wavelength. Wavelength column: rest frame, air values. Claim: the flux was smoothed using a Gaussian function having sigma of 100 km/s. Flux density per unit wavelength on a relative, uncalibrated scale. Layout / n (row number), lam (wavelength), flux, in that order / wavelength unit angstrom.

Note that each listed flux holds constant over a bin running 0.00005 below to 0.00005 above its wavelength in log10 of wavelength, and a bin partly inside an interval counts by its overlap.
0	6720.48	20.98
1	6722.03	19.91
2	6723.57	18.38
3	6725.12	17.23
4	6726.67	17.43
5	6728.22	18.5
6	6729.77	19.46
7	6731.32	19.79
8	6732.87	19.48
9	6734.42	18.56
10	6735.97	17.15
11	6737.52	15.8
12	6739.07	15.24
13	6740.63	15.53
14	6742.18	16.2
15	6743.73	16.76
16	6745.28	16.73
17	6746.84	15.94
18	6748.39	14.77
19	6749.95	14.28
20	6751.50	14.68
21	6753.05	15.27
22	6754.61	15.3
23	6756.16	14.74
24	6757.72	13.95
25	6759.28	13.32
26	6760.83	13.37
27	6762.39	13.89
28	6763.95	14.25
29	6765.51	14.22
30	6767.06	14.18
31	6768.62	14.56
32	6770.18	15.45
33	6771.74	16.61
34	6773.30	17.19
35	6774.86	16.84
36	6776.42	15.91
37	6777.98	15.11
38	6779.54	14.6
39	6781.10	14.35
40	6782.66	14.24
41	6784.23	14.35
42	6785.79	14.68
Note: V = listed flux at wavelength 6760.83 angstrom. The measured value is 13.37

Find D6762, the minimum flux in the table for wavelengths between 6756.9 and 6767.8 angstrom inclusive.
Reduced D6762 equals 13.32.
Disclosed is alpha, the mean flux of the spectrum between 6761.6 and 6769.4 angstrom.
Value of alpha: 14.2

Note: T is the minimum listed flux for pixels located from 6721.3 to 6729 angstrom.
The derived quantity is 17.23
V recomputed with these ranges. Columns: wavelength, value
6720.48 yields 20.98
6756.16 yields 14.74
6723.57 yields 18.38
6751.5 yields 14.68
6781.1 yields 14.35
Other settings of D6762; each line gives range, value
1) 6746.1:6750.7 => 14.28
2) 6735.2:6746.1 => 15.24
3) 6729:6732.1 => 19.46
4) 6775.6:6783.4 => 14.24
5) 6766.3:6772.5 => 14.18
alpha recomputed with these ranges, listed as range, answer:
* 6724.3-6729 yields 17.7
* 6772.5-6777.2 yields 16.6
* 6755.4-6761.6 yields 13.8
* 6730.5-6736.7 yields 18.8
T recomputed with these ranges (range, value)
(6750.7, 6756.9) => 14.68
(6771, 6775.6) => 16.61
